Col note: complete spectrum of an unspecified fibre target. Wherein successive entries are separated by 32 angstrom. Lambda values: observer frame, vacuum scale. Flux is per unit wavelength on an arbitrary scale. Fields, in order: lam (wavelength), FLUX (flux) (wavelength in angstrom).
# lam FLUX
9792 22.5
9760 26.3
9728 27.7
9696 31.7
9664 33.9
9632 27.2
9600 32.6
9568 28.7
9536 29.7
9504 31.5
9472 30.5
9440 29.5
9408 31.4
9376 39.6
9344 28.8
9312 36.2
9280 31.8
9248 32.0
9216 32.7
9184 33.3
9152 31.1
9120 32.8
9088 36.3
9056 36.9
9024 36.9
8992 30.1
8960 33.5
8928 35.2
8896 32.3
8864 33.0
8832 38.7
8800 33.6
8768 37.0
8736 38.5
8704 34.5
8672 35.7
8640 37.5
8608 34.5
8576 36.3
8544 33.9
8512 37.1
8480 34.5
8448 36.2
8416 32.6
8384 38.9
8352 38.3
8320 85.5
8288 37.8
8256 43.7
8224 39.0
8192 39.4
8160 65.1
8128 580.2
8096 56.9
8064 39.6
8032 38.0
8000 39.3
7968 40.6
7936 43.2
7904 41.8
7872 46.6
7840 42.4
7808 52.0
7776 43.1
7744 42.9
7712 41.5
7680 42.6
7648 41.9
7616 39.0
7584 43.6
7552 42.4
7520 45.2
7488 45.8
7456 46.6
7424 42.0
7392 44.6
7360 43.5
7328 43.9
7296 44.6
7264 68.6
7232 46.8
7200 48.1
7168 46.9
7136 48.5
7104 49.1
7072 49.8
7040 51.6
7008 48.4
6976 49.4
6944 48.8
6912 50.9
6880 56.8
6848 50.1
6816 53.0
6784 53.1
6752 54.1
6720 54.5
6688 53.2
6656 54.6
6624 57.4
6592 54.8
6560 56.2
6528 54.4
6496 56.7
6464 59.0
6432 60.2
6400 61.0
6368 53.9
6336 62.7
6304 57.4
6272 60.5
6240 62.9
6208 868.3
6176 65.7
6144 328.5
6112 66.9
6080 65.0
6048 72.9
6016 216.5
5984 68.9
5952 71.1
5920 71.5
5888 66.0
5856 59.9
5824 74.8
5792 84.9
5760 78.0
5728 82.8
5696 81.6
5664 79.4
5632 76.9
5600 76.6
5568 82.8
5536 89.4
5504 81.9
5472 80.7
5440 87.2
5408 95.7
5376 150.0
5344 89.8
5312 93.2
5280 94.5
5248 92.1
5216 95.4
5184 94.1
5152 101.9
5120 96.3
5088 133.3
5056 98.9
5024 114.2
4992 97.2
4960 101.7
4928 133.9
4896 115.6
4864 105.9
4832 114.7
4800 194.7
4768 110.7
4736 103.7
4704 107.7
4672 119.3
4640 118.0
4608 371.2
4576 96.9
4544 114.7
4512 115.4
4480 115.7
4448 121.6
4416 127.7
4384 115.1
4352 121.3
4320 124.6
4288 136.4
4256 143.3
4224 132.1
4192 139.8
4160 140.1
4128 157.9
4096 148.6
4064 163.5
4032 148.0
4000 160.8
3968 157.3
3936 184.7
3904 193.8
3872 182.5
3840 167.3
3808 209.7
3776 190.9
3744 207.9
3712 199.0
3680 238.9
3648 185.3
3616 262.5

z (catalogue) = 0.238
